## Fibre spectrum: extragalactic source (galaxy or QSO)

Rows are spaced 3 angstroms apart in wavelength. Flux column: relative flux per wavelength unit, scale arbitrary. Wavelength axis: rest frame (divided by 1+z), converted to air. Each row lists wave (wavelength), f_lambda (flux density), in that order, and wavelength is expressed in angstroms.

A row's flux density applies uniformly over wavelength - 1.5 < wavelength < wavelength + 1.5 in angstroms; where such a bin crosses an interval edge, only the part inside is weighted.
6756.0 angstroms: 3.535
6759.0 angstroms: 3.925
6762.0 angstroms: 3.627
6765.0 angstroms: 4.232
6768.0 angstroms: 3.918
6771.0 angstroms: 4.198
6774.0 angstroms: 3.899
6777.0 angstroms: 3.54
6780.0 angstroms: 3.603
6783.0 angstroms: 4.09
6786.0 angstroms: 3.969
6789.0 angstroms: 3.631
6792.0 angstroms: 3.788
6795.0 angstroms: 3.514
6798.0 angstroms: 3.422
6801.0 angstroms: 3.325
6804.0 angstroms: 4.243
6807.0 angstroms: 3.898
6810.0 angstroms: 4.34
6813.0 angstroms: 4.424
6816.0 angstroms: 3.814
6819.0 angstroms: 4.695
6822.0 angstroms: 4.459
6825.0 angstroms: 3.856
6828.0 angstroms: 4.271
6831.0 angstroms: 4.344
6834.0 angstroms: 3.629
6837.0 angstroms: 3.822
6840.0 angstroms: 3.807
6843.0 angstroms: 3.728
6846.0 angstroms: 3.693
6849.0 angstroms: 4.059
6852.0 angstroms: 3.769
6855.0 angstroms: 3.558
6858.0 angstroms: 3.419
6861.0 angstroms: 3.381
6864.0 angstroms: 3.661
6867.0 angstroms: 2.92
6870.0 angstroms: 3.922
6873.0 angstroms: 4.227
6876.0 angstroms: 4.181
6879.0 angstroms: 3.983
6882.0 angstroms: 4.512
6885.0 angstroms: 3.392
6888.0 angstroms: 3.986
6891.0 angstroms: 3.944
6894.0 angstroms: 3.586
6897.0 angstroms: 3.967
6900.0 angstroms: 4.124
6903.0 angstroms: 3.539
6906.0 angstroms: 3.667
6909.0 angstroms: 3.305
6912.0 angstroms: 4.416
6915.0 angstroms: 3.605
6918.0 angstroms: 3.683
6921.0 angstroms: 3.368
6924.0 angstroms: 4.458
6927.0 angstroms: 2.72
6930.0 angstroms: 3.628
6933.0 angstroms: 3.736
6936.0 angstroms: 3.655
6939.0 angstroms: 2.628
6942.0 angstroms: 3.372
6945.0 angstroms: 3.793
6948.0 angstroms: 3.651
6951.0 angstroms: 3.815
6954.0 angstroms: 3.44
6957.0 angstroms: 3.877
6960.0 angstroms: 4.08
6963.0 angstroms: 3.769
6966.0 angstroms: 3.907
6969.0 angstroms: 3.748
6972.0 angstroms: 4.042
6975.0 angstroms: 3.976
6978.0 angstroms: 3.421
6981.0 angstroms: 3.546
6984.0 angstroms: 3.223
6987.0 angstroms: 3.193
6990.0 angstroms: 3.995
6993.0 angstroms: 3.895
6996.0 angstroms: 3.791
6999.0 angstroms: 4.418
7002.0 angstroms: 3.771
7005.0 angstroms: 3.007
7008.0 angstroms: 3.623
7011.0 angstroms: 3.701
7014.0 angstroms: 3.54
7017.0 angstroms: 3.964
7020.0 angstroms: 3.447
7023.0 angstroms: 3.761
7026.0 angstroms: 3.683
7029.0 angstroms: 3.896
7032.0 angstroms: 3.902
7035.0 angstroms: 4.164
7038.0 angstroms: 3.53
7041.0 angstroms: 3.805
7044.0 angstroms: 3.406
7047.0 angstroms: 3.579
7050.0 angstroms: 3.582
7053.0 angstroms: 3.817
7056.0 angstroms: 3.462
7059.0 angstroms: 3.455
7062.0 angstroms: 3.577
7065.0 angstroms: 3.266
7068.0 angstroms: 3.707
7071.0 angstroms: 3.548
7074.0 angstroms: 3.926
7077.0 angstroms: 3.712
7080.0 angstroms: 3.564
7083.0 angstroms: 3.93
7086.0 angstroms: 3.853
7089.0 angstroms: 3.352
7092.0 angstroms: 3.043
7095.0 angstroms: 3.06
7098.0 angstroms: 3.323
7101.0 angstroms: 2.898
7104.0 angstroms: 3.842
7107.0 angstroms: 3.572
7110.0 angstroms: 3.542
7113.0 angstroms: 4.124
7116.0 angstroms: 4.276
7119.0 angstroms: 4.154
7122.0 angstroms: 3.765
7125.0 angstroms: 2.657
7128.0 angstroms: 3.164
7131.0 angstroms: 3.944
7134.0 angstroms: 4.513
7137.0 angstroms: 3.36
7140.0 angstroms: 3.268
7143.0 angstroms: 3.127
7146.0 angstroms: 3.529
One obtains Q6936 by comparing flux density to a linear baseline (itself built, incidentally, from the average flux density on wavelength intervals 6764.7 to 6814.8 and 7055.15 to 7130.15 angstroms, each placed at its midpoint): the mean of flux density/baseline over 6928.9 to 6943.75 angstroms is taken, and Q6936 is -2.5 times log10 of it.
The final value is 0.10 mag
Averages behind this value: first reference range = 3.88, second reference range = 3.56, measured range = 3.4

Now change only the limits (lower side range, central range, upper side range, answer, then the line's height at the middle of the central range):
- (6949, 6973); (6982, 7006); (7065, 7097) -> 0.023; 3.75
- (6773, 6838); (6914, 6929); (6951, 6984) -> 0.071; 3.81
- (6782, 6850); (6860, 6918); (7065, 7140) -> 0.015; 3.86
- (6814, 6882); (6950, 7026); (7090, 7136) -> 0.004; 3.73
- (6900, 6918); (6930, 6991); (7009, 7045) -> 0.029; 3.74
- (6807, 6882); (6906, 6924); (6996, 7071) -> 0.026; 3.83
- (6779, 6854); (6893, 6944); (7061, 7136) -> 0.057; 3.81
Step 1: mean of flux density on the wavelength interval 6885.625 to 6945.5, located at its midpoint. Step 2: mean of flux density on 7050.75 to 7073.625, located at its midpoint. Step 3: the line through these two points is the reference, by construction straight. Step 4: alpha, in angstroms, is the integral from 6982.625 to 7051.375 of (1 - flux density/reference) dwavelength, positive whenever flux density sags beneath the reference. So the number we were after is -1.9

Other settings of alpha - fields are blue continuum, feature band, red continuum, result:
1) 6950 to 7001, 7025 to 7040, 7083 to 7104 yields -1.1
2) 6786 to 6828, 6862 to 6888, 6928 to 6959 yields -0.6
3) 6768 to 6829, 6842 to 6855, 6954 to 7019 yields 0.3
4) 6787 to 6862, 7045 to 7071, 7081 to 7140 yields 0.6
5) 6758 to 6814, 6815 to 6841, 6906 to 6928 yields -1.9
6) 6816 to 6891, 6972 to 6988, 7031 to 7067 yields 0.8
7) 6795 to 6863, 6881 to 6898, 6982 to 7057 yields -0.2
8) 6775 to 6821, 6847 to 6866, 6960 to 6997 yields 1.1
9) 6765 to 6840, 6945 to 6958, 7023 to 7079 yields 0.3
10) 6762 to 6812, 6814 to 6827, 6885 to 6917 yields -1.3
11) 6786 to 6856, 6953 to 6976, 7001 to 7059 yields -0.7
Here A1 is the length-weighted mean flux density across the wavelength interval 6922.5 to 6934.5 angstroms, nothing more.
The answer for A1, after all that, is 3.64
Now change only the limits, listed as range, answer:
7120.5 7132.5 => 3.38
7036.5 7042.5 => 3.67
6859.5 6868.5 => 3.32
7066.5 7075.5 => 3.73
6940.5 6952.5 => 3.66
